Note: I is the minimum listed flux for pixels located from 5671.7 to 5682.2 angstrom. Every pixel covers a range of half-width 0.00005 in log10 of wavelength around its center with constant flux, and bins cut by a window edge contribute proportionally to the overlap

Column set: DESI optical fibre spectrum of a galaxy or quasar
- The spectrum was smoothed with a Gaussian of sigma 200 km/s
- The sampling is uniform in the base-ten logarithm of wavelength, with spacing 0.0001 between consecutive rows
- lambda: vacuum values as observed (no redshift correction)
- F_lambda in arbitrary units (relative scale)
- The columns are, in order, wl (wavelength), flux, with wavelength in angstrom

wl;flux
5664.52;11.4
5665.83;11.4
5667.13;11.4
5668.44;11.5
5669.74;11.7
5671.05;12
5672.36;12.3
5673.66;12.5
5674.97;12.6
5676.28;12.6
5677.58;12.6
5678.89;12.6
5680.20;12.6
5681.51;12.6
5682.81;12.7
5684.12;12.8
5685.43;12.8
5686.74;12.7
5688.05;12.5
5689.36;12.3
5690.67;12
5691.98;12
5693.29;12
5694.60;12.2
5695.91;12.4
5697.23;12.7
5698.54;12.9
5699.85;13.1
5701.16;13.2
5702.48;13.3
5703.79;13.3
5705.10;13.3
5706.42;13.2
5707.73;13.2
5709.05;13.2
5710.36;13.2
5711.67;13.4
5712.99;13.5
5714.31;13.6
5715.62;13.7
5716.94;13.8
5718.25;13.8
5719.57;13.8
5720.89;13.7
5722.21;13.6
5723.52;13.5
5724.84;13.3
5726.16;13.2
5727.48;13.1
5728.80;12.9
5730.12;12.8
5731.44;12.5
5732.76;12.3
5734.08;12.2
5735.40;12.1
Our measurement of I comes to 12.3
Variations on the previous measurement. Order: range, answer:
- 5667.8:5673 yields 11.5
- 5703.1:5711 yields 13.2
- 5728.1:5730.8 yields 12.8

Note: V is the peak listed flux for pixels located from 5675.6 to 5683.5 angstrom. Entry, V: 12.7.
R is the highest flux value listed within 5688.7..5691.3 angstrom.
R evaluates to 12.3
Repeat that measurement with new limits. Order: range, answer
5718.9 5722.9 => 13.8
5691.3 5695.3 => 12.2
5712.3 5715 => 13.6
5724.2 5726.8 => 13.3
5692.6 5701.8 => 13.2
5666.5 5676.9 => 12.6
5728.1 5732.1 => 12.9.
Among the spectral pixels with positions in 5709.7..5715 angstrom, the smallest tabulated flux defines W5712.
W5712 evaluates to 13.2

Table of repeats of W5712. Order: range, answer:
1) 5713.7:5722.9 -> 13.6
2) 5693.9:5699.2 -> 12.2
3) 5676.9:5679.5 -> 12.6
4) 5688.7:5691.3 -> 12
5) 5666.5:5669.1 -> 11.4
